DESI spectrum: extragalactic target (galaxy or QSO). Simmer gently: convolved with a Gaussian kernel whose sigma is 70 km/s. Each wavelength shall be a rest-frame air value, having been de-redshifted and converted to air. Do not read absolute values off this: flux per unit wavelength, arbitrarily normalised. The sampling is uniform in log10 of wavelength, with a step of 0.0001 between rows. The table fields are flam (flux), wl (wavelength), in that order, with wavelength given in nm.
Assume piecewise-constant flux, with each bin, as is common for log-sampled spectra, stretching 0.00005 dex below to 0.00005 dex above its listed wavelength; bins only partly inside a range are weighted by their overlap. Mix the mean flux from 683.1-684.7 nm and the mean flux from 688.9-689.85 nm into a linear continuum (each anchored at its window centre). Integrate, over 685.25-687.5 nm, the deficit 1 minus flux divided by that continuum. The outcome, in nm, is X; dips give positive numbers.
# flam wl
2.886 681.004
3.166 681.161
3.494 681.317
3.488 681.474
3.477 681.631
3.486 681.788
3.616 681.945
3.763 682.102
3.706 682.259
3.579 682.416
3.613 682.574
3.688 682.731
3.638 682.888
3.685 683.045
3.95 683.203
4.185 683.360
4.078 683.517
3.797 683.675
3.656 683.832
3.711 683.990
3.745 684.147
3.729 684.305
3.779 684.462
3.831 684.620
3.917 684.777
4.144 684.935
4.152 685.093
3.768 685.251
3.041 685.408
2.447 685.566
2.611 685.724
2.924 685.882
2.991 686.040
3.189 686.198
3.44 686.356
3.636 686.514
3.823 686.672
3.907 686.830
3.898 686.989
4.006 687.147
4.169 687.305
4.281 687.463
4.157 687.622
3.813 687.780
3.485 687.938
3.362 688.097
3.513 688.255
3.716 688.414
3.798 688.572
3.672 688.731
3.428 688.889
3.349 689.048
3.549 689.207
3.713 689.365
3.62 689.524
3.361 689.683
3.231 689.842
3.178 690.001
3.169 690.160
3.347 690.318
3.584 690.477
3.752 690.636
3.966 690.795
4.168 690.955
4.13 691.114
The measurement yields 0.137 nm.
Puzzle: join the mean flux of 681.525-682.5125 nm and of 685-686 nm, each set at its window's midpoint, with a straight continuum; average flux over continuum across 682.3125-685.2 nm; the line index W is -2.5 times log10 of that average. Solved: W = -0.14 mag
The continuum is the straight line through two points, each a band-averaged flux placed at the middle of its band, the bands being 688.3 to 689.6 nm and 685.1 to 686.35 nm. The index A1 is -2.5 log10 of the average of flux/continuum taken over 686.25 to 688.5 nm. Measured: -0.136 mag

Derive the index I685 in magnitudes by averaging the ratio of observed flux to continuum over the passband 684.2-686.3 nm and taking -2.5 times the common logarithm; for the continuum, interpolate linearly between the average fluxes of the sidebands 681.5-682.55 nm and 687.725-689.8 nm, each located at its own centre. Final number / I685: 0.05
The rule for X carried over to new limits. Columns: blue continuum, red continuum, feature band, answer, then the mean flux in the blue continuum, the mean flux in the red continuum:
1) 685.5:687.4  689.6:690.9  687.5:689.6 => -0.117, 3.43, 3.46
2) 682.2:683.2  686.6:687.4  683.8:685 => -0.009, 3.67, 3.97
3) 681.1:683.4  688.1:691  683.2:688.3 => -0.108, 3.63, 3.55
